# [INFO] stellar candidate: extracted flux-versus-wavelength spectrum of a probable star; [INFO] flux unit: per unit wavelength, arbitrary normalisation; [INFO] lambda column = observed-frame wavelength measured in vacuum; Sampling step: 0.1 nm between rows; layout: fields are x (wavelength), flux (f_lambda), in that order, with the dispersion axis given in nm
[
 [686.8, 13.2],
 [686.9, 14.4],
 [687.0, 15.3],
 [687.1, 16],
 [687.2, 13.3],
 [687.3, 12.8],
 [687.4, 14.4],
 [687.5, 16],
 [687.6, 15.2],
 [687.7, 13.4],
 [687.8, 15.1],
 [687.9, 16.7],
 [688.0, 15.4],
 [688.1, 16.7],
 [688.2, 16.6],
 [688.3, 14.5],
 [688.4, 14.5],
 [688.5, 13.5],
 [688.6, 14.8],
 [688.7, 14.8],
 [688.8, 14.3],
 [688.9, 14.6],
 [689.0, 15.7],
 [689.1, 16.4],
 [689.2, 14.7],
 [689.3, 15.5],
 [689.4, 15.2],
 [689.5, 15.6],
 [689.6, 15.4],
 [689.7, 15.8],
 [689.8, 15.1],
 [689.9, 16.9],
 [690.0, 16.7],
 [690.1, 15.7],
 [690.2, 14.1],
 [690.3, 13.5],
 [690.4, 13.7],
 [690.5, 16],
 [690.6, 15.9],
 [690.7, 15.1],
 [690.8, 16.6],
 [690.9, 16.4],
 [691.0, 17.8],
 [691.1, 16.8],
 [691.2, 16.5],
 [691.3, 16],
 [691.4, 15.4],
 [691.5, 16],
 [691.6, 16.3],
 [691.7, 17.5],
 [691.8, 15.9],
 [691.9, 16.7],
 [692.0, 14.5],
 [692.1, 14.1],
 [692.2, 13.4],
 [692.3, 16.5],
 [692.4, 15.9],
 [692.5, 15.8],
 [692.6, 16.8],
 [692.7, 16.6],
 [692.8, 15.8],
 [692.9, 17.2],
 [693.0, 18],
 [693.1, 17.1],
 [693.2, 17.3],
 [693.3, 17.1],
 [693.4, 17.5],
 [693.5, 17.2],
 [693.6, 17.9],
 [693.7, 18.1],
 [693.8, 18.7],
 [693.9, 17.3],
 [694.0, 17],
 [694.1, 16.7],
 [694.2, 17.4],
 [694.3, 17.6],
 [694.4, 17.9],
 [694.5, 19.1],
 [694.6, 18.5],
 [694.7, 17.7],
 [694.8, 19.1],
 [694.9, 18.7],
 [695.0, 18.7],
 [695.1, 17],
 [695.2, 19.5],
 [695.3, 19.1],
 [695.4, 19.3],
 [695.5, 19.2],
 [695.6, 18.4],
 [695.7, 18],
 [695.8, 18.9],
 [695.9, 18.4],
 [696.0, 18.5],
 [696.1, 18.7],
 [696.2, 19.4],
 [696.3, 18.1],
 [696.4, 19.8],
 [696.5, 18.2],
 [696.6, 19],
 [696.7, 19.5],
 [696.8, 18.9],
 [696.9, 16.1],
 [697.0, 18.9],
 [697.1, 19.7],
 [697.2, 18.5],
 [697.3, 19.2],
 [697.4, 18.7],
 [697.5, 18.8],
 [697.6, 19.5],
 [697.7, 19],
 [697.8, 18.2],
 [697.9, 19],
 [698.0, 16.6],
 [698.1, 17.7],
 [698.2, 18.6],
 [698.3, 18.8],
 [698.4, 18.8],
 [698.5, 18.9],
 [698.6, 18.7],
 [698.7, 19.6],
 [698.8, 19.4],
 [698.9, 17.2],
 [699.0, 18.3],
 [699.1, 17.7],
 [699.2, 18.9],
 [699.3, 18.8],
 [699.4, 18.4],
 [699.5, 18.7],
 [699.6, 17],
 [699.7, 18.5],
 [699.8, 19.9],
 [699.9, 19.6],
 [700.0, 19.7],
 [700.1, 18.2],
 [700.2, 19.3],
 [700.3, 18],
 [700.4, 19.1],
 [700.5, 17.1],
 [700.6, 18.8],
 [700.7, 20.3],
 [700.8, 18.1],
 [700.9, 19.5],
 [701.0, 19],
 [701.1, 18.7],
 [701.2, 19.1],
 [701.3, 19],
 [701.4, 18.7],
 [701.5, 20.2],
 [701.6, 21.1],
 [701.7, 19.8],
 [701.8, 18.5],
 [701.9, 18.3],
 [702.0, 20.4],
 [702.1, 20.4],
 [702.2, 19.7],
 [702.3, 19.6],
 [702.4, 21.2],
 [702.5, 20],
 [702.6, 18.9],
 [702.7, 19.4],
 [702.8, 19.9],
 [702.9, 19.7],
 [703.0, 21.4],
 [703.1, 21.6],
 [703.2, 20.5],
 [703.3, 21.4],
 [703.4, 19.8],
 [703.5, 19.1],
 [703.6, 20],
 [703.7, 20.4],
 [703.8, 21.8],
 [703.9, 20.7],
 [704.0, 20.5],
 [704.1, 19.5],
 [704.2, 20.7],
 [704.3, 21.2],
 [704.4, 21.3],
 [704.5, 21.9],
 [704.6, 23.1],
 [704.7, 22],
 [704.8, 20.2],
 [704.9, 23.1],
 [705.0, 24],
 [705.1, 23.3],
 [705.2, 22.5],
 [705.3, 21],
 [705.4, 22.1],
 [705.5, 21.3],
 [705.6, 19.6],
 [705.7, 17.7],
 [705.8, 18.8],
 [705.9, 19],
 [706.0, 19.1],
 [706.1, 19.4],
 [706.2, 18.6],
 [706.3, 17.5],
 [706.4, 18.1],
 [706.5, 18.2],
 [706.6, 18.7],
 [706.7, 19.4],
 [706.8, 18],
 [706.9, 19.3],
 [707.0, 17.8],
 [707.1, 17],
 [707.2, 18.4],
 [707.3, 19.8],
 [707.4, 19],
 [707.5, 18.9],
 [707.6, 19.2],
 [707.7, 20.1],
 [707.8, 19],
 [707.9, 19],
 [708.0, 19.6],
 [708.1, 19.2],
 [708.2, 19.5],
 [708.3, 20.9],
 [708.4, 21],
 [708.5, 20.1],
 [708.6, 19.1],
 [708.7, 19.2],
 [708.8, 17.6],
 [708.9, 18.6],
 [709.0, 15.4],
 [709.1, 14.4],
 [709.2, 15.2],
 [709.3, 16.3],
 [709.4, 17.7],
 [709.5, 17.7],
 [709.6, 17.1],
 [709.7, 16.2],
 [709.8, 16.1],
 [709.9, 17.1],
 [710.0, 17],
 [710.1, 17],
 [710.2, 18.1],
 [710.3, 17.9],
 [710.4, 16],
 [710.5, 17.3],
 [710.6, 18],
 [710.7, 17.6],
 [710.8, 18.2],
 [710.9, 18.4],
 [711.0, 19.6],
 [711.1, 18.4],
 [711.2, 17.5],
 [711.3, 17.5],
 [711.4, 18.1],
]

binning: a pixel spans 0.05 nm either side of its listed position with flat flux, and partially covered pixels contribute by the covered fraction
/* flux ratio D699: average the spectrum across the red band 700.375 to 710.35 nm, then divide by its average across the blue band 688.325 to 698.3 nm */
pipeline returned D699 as 1.13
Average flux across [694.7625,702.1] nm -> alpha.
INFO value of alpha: 18.8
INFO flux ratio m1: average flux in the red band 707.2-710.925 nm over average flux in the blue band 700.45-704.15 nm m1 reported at 0.9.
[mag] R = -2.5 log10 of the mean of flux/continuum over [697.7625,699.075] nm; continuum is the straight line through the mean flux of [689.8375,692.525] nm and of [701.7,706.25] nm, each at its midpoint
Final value 0.00 mag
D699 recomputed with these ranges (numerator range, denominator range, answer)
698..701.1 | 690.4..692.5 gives 1.17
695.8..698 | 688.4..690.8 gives 1.23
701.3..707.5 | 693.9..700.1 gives 1.08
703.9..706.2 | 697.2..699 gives 1.12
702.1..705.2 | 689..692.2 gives 1.33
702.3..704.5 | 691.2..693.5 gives 1.26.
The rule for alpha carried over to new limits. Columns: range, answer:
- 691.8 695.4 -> 17.3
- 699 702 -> 18.9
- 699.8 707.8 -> 19.8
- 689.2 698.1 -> 17.3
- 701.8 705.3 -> 20.8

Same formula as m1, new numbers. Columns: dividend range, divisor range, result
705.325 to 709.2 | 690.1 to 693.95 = 1.16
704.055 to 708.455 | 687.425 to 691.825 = 1.28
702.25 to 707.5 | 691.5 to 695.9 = 1.16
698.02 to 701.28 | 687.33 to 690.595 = 1.23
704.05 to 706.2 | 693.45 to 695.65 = 1.15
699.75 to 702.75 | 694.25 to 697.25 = 1.04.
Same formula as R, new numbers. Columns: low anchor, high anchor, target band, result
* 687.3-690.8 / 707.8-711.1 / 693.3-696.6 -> -0.15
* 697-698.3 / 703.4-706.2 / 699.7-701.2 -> 0.03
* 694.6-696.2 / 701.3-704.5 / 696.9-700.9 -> 0.04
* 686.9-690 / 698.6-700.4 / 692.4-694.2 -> -0.03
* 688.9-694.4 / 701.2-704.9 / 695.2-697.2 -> -0.05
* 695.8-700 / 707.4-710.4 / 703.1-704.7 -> -0.14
